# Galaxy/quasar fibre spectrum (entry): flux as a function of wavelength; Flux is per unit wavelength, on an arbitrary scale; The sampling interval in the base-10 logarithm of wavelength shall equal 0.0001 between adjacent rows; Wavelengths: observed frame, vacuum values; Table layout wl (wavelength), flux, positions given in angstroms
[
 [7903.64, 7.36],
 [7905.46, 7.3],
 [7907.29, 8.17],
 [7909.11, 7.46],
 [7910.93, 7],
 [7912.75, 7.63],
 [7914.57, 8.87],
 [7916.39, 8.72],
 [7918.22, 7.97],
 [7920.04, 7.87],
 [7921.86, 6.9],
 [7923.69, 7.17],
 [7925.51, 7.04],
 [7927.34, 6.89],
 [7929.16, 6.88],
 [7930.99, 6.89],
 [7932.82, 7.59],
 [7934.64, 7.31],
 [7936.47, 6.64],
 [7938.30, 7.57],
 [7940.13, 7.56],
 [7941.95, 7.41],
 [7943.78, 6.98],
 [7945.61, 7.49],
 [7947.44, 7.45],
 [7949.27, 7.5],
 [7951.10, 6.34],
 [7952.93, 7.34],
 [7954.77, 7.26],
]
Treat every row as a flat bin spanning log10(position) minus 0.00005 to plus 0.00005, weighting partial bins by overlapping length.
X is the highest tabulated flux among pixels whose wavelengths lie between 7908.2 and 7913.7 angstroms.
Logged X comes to 7.63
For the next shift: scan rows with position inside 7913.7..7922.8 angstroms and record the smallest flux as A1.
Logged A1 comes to 6.9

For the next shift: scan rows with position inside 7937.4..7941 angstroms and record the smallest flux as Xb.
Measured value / 7.56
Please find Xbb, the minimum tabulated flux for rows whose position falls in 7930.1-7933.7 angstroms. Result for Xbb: 6.89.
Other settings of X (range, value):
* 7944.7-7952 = 7.5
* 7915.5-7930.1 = 8.72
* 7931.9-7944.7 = 7.59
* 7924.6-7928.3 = 7.04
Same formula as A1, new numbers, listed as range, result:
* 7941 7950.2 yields 6.98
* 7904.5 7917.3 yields 7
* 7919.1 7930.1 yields 6.88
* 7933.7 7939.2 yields 6.64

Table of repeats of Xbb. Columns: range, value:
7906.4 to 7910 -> 7.46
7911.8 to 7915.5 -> 7.63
